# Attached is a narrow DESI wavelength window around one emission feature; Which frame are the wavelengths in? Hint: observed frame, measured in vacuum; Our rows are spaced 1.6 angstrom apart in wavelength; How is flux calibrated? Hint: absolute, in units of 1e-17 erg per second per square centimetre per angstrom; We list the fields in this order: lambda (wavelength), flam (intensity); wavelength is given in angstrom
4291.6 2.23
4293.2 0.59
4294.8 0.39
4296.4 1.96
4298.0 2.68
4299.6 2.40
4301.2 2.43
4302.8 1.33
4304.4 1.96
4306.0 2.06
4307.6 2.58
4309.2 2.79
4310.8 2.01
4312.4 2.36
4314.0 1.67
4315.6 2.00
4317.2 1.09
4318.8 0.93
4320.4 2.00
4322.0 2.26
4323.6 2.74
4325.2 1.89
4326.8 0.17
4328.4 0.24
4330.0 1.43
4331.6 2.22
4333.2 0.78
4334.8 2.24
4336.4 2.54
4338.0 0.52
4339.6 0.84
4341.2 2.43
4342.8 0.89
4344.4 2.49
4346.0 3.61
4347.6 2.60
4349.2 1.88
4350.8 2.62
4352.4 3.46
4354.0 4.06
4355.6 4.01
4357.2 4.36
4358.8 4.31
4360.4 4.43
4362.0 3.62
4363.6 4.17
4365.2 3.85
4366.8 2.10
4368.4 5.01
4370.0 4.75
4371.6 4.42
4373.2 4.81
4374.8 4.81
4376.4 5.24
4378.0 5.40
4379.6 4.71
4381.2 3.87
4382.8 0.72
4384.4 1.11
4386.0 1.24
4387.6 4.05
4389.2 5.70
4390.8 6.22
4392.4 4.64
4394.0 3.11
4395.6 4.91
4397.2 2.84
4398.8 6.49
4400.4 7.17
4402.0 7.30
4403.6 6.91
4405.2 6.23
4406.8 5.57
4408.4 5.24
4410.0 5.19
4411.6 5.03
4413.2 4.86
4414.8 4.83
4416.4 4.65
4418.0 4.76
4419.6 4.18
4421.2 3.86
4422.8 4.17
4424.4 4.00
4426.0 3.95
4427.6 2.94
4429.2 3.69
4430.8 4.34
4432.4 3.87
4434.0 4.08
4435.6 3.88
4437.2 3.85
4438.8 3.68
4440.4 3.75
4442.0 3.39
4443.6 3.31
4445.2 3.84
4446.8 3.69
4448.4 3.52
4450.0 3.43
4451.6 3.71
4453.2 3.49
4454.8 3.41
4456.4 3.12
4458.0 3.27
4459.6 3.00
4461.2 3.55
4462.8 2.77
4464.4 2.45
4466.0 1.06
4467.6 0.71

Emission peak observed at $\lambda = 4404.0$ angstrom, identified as Lyman alpha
